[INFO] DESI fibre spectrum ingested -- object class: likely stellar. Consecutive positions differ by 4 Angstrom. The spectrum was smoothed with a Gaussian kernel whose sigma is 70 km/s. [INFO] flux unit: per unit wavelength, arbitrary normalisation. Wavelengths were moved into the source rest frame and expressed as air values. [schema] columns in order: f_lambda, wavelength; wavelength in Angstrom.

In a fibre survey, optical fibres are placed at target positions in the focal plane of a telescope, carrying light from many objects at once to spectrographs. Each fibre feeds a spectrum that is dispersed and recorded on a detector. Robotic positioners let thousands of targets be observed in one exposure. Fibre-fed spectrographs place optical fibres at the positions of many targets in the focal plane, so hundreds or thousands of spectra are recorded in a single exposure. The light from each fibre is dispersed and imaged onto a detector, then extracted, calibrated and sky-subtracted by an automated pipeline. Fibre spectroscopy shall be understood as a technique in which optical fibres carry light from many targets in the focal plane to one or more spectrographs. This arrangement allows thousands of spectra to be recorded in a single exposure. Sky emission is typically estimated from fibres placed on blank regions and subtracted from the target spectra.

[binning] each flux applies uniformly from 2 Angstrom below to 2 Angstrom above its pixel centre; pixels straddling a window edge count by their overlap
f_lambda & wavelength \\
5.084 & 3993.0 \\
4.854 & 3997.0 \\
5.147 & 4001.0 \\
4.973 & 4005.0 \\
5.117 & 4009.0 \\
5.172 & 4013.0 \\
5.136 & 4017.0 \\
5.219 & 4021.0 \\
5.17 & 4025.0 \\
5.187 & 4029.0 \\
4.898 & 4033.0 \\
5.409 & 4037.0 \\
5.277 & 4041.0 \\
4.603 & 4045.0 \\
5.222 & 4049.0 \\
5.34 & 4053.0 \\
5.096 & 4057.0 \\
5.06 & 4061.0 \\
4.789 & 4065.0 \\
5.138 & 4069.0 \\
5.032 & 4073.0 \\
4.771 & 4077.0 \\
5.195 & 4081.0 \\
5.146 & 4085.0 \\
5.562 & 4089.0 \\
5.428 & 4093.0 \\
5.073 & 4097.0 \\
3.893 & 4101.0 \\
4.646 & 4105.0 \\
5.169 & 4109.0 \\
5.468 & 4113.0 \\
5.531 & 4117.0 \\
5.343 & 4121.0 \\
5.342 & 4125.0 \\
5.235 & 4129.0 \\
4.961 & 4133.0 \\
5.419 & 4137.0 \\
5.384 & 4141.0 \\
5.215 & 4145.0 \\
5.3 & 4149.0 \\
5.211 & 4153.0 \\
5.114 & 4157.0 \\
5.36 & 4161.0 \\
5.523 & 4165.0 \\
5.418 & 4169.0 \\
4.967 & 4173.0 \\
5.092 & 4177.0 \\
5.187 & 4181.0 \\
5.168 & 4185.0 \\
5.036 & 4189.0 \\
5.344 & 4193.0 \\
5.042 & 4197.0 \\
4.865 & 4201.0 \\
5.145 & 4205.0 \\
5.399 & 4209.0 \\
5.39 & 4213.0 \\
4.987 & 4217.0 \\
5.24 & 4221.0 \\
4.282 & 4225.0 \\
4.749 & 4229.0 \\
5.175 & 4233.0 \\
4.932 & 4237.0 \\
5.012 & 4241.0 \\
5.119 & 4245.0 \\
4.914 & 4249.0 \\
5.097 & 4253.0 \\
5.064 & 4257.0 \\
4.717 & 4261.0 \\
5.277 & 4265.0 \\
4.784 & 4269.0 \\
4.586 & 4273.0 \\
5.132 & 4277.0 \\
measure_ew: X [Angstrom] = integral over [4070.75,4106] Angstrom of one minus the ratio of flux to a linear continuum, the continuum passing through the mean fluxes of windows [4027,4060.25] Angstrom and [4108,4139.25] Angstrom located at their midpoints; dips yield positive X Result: 1.7 Angstrom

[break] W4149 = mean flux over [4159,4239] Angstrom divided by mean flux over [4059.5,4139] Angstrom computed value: 1.00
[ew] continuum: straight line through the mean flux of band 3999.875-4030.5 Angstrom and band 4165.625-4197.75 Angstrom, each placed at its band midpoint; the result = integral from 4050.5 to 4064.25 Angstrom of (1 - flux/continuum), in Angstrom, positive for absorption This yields 0.0 Angstrom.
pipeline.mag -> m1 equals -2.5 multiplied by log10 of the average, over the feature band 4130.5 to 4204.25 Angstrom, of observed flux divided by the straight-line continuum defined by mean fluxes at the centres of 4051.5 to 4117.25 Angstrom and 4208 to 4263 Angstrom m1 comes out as -0.04 mag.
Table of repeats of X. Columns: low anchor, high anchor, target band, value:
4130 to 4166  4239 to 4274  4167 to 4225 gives 0.0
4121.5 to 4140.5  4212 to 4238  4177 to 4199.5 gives -0.3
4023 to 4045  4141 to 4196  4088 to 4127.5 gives 0.4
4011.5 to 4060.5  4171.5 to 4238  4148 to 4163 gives -0.5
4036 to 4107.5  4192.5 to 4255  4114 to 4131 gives -1.1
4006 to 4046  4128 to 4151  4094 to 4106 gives 1.4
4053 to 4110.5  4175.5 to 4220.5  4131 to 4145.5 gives -0.5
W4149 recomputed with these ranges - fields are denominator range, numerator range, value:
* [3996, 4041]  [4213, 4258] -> 0.97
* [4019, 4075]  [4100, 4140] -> 1.01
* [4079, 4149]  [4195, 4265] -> 0.97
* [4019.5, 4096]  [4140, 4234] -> 1.00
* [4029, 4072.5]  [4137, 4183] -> 1.03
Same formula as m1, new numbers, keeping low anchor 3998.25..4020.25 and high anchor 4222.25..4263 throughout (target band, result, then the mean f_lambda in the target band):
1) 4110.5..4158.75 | -0.06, 5.29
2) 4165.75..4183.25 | -0.05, 5.19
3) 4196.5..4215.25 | -0.05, 5.18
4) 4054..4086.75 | 0.00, 5.04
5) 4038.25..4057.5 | -0.01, 5.12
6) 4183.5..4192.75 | -0.04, 5.14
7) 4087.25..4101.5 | -0.01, 5.09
